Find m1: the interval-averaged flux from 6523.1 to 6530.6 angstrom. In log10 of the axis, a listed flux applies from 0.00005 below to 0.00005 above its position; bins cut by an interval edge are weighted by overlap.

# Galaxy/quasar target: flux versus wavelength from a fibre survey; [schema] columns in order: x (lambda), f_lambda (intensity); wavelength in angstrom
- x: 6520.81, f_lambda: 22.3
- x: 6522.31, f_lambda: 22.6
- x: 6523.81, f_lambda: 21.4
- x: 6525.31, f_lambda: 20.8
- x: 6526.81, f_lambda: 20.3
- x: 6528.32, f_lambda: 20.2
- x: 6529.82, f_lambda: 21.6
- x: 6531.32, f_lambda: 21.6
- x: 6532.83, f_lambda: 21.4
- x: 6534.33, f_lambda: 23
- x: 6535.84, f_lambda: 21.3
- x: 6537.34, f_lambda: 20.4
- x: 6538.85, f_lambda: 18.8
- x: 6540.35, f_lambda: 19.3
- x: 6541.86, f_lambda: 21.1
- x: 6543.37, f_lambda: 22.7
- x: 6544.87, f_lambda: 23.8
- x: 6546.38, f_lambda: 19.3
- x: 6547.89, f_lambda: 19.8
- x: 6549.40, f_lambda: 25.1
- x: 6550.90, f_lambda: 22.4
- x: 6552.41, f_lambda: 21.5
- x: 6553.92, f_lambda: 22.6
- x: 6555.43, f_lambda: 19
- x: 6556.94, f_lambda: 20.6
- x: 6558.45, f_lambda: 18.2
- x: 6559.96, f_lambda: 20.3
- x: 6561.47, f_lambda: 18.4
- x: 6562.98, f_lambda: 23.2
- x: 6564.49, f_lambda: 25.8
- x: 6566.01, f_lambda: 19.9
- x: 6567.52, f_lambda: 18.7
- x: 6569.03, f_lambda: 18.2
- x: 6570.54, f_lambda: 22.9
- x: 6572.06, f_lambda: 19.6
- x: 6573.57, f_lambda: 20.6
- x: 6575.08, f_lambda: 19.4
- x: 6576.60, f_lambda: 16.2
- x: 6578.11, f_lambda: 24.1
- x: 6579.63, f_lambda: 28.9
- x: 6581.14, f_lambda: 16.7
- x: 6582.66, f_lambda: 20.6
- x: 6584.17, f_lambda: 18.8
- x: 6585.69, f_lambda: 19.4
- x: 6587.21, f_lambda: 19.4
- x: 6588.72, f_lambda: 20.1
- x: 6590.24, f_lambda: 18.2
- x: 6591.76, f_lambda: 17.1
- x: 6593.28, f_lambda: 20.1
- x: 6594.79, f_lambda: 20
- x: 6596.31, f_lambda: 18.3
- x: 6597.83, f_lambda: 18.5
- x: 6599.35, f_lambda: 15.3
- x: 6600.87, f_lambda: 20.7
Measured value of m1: 20.9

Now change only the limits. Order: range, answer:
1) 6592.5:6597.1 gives 19.5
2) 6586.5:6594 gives 19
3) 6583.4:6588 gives 19.2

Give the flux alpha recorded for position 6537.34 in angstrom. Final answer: 20.4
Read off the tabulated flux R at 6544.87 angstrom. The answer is 23.8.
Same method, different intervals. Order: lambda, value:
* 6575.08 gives 19.4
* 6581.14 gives 16.7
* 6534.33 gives 23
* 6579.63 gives 28.9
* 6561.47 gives 18.4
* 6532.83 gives 21.4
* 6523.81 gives 21.4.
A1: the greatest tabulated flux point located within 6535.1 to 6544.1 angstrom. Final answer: 22.7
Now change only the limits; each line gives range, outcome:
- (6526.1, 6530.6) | 21.6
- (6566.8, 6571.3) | 22.9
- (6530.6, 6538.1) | 23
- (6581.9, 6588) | 20.6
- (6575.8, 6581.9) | 28.9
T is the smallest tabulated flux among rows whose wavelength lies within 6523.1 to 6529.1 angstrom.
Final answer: 20.2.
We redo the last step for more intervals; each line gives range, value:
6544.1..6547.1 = 19.3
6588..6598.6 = 17.1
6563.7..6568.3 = 18.7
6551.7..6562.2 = 18.2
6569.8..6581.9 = 16.2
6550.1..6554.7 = 21.5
